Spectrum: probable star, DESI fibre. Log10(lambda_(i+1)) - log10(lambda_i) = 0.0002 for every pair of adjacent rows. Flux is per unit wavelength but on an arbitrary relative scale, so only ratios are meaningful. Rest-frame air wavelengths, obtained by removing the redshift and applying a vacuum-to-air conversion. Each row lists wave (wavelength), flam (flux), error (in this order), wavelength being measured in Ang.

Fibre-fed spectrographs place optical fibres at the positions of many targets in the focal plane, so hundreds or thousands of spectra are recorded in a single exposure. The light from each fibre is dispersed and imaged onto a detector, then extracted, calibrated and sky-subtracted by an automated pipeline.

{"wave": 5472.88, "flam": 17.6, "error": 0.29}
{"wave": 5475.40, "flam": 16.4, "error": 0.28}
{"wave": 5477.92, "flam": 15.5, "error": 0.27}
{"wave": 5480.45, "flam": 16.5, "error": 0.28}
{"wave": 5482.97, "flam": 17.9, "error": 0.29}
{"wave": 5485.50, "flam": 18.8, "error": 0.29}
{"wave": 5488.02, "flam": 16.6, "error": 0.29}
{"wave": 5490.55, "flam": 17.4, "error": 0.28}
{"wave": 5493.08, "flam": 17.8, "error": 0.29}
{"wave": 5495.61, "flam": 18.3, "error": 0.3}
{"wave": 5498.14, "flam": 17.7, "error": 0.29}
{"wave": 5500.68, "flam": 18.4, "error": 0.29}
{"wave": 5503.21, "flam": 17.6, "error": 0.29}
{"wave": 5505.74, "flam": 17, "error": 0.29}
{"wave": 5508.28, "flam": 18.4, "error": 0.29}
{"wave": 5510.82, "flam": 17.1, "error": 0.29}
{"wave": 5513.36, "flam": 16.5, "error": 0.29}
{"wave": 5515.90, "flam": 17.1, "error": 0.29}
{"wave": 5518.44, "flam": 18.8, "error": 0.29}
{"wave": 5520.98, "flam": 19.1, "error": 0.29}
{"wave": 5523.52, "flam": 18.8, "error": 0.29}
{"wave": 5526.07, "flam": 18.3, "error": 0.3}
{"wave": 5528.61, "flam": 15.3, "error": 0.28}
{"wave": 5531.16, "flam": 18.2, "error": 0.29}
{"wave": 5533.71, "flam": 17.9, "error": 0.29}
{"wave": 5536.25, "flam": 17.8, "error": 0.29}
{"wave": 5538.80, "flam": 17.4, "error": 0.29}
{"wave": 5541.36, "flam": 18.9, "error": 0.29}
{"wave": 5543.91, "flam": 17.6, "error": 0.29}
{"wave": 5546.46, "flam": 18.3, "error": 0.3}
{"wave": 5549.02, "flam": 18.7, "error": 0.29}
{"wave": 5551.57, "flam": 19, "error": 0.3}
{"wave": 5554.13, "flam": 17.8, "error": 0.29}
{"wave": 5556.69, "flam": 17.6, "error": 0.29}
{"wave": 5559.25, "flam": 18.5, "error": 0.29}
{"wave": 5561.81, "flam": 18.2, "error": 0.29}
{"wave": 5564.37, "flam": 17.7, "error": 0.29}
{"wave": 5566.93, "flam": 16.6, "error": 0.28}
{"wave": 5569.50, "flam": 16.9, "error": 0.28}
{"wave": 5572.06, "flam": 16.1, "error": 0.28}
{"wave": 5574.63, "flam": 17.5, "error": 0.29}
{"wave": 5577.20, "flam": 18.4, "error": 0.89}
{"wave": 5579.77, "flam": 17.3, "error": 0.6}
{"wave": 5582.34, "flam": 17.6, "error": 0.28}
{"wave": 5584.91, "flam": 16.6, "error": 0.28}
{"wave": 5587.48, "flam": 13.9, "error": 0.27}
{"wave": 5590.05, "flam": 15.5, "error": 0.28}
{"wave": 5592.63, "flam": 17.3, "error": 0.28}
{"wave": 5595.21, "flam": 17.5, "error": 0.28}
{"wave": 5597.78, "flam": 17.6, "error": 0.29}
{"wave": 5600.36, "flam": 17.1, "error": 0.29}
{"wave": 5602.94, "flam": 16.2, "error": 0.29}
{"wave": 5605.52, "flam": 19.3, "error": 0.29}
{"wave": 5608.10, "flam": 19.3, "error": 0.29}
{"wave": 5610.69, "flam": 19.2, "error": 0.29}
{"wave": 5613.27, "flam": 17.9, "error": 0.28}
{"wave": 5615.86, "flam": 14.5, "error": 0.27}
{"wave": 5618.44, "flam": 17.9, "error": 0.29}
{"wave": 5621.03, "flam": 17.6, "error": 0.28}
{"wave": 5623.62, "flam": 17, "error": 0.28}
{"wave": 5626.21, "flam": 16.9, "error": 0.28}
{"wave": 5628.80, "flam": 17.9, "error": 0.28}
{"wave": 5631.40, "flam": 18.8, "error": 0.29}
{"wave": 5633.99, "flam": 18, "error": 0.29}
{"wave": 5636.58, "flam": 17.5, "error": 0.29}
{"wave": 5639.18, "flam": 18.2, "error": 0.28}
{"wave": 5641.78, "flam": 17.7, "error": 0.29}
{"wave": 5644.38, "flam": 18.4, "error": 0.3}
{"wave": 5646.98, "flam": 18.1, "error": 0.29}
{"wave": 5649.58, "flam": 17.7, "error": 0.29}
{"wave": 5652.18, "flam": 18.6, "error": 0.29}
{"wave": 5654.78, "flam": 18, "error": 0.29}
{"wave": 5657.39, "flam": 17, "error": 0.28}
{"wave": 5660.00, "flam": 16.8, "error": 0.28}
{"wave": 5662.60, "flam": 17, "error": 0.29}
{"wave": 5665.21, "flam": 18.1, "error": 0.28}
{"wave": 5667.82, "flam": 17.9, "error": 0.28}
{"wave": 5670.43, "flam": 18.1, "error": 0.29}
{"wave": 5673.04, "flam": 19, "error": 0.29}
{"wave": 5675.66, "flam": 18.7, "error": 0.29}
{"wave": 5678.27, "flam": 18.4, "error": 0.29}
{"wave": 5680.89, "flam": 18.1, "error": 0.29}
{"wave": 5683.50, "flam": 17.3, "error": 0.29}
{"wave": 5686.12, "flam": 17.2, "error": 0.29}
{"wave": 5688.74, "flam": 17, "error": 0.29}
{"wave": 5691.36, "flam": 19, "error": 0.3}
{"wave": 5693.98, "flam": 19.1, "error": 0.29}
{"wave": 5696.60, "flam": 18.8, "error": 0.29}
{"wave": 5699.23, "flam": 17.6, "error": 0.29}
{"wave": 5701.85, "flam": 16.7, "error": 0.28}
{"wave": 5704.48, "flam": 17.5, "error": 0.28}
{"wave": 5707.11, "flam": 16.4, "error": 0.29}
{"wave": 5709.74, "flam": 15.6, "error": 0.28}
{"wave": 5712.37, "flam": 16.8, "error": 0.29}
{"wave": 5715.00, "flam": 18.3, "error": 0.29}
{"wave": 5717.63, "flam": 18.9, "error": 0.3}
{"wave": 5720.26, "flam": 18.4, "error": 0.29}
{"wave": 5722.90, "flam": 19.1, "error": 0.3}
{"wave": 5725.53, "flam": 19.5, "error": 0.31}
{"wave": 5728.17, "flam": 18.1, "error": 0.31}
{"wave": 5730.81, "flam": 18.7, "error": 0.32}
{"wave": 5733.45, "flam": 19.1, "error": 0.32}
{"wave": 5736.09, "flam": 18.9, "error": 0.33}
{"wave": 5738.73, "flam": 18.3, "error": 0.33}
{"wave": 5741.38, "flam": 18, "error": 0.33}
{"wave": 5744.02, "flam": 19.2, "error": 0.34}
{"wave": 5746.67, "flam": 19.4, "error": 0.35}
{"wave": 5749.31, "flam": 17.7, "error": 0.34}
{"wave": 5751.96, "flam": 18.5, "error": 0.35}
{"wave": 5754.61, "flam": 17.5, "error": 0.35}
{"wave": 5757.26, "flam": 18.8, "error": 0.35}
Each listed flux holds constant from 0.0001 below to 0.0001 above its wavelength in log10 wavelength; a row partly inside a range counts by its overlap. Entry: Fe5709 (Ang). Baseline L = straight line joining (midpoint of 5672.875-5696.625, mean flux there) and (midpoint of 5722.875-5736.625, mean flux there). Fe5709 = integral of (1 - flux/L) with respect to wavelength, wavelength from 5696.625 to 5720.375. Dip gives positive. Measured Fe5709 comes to 1.5 Ang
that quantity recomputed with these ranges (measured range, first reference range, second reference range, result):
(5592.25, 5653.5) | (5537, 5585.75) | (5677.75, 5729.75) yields 0.1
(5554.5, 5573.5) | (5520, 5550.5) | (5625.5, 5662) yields 0.6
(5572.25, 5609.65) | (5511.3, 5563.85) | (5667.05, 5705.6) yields 1.6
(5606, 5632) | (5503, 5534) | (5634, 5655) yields 0.3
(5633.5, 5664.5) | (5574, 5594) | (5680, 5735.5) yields -0.6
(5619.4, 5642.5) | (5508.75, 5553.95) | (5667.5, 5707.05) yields 0.3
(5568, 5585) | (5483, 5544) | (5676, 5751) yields 0.6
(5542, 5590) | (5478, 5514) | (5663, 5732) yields 0.7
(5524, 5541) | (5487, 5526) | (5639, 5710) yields 0.2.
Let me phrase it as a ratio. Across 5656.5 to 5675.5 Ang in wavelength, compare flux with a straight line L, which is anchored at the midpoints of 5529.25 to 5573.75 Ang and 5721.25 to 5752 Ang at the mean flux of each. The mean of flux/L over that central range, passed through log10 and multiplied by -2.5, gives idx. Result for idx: 0.04 mag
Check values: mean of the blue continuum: 17.8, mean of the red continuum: 18.7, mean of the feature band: 17.8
